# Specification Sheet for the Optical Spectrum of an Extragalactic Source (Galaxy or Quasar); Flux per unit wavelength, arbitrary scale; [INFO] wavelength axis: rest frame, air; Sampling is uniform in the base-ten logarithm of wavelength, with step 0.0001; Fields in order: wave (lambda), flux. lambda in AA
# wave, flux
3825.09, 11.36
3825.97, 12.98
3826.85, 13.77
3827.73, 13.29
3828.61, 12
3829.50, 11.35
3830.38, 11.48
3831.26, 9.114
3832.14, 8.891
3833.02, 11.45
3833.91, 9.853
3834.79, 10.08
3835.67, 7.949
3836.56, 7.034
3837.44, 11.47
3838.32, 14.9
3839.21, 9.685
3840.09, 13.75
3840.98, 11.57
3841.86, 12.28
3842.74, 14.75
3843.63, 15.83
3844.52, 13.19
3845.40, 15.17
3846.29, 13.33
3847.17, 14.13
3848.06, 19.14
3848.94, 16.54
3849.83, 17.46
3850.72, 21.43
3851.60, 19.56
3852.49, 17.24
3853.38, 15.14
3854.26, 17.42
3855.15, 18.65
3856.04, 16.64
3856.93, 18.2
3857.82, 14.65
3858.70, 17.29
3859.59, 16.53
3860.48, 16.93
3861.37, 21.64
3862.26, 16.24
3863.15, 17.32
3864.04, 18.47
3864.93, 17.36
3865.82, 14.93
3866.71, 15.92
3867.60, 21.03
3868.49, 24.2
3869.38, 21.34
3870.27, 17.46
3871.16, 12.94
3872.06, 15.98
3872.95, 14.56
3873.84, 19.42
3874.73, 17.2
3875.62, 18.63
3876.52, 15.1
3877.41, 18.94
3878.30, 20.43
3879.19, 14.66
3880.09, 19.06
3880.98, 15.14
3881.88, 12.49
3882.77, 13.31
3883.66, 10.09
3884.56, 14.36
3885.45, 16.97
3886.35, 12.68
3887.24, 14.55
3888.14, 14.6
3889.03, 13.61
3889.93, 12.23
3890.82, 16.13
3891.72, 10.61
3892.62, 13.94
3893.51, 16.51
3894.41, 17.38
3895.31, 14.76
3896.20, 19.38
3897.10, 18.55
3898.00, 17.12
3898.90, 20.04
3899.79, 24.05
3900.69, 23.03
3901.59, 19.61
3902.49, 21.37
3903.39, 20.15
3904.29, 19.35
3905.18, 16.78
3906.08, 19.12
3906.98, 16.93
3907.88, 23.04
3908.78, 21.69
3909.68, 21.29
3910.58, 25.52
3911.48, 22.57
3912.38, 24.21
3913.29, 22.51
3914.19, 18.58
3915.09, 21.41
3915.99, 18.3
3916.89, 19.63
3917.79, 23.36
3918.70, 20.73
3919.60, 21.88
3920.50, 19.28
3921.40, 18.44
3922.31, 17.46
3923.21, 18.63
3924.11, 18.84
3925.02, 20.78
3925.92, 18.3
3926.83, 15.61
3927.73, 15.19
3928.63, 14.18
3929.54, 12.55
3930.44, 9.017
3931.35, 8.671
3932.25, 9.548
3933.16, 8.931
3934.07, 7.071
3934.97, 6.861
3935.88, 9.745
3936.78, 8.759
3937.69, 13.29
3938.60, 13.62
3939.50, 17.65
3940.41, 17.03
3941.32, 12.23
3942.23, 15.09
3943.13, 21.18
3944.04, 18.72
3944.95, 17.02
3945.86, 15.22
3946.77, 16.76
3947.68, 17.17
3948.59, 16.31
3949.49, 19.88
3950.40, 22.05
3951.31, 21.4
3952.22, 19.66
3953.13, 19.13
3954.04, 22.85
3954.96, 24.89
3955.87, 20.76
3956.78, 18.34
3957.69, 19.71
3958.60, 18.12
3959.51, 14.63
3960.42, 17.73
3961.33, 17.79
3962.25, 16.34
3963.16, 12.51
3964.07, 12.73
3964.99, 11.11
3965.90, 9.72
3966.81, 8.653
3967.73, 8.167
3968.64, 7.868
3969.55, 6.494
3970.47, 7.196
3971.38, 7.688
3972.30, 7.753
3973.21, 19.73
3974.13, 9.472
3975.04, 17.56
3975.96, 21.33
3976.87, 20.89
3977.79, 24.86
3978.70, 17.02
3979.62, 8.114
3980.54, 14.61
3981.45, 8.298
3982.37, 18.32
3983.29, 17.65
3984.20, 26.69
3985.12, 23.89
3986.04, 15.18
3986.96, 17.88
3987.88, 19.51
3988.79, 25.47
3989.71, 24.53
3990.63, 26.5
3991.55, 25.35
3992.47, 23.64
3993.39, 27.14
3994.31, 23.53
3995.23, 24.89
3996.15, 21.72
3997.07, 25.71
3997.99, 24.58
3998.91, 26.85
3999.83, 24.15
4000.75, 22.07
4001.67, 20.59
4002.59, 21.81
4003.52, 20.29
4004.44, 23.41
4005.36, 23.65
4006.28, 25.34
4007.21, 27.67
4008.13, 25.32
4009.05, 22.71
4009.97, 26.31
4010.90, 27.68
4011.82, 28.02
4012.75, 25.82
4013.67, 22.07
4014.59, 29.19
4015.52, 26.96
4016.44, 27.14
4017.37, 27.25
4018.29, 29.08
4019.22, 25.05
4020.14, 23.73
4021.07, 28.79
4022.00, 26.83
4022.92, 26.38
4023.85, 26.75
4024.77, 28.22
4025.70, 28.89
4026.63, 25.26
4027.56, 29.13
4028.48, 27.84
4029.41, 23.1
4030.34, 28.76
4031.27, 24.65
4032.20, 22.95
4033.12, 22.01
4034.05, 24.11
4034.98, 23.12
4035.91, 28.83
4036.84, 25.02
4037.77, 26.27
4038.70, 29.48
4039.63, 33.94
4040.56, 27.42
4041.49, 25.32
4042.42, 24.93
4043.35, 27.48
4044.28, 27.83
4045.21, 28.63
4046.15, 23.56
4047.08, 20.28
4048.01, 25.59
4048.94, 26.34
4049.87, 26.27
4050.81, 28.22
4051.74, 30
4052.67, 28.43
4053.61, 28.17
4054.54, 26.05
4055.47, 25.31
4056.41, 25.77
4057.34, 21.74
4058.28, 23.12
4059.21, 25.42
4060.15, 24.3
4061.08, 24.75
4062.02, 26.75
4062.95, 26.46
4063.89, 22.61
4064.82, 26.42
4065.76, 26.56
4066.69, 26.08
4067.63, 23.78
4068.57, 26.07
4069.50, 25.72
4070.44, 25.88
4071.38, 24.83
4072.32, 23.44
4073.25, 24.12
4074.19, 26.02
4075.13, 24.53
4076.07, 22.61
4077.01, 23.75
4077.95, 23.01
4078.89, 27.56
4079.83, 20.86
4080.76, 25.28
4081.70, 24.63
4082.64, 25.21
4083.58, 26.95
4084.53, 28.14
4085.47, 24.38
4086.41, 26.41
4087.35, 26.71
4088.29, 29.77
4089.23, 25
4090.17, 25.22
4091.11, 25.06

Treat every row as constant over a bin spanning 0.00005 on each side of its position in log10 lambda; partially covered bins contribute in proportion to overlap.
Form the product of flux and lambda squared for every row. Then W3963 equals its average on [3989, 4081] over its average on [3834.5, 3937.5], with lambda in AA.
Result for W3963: 1.7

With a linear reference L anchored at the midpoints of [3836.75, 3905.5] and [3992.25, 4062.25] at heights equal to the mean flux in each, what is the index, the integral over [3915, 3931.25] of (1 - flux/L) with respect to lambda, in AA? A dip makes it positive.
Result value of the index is 1.53 AA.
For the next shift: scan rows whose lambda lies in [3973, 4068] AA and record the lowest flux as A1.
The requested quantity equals 8.114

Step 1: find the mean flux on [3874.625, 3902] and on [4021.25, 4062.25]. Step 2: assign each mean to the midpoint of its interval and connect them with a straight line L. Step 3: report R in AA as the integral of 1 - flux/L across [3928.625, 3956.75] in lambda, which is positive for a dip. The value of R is 6.3 AA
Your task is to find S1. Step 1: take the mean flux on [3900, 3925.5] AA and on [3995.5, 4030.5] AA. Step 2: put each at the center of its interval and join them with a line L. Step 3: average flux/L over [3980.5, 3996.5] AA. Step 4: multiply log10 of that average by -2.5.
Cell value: 0.13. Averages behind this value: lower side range 20.5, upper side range 25.6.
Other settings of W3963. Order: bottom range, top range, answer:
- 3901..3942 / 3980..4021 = 1.44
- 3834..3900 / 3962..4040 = 1.47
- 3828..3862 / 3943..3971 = 1.18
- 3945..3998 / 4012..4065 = 1.53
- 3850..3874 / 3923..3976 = 0.87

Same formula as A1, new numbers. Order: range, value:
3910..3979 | 6.494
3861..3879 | 12.94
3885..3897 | 10.61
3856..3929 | 10.09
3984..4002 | 15.18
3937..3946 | 12.23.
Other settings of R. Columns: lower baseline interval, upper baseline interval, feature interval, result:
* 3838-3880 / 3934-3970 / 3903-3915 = -3.65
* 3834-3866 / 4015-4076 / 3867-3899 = 1.65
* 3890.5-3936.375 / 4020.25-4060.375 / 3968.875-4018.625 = 4.10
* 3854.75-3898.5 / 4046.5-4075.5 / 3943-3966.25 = 2.85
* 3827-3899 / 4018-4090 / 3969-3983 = 4.95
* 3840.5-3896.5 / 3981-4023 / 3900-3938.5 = 3.24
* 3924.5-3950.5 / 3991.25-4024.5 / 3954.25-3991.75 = 6.60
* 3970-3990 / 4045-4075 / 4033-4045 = -1.82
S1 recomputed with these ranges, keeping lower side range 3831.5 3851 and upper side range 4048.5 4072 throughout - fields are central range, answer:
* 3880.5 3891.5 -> 0.14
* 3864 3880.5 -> -0.19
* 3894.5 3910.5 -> -0.19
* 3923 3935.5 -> 0.36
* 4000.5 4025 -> -0.11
